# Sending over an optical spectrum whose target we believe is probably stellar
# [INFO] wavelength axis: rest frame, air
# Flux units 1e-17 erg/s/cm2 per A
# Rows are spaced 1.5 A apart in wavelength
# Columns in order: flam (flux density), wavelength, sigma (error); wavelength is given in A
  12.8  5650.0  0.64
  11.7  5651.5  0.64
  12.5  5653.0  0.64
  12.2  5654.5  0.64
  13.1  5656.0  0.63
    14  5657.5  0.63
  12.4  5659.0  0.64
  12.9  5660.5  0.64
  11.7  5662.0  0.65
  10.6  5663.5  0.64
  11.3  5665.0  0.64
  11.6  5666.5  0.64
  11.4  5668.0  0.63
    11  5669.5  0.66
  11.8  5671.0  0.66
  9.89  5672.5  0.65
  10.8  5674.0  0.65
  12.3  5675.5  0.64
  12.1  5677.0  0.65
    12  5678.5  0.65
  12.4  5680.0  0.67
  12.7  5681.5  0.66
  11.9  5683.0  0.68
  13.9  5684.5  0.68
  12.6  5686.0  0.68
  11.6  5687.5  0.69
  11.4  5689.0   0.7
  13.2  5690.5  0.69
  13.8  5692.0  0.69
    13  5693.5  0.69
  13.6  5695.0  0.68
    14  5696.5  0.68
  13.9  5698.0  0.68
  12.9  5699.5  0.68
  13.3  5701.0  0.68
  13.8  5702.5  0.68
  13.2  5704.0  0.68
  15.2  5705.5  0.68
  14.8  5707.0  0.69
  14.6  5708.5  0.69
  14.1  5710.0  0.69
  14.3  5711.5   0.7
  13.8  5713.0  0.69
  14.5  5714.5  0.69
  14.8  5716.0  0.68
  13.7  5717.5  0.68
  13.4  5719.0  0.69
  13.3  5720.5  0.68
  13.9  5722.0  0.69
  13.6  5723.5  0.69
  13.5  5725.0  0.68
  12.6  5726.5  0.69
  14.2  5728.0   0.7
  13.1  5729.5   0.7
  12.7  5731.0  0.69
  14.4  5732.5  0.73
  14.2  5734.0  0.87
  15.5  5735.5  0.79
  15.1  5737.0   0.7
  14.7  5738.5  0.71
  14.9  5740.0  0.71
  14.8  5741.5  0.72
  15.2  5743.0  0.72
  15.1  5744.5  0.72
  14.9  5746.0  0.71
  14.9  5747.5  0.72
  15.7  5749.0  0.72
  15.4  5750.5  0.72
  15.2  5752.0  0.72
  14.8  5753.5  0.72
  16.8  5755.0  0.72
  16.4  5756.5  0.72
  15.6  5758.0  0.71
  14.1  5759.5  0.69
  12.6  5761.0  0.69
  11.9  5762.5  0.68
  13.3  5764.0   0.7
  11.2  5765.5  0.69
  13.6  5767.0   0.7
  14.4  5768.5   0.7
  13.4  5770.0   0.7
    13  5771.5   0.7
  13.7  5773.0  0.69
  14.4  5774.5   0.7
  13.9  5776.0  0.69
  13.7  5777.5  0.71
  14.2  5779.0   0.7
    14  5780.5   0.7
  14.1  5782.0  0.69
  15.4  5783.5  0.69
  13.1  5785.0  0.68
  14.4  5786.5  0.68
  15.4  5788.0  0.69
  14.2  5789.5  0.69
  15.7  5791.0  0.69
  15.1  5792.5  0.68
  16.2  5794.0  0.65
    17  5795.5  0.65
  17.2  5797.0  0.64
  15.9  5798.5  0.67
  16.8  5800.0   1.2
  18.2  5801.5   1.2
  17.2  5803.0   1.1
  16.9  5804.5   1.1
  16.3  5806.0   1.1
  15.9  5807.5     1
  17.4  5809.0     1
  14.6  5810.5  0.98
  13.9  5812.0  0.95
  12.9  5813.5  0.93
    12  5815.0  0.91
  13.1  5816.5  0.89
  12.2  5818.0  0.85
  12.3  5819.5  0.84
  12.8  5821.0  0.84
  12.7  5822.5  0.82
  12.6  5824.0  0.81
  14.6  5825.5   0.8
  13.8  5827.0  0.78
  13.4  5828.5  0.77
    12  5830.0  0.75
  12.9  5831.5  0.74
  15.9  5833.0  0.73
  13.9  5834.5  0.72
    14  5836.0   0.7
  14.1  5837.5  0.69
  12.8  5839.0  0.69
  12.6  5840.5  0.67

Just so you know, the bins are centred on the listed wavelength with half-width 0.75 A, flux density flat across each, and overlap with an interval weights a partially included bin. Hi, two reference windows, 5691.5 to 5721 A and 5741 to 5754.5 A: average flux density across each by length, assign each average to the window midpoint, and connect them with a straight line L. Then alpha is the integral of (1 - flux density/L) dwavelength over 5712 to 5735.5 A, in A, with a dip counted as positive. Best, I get 1.1 A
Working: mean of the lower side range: 13.9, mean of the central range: 13.8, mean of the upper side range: 15.1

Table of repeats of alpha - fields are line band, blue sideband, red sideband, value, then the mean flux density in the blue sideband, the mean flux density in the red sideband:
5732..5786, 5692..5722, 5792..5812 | 3.1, 13.9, 16.4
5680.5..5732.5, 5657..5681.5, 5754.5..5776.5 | -3.8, 11.8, 13.9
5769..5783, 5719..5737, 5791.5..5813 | 1.4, 13.8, 16.3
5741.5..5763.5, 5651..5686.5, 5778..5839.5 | -2.2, 12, 14.6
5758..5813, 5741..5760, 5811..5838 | -1.8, 15.3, 13.3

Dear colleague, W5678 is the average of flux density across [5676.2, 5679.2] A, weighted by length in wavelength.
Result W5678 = 12.1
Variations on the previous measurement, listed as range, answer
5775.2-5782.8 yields 14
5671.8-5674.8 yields 10.4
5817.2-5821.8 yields 12.4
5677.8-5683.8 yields 12.3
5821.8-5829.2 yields 13.4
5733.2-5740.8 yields 14.9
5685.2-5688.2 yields 12.1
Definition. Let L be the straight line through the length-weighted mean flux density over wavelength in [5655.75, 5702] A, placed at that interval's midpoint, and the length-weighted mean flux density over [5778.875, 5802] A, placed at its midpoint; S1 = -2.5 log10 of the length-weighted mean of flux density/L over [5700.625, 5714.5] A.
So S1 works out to -0.08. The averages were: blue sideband 12.4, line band 14.2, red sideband 15.4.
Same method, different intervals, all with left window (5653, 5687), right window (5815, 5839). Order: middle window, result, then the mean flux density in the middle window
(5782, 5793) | -0.136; 14.7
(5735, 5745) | -0.192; 15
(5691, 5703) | -0.107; 13.5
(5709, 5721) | -0.133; 14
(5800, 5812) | -0.247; 16.5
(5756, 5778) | -0.069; 13.6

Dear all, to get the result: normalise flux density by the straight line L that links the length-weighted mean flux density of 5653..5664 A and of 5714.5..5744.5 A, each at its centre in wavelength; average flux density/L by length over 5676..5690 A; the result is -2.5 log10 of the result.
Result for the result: 0.06 mag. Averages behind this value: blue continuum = 12.5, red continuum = 14.1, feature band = 12.3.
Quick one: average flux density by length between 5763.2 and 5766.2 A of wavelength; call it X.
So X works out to 12.3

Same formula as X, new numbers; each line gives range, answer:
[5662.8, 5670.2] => 11.2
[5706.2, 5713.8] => 14.3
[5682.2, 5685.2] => 12.9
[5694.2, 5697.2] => 13.8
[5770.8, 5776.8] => 13.8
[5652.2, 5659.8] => 12.8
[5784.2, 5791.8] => 14.6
